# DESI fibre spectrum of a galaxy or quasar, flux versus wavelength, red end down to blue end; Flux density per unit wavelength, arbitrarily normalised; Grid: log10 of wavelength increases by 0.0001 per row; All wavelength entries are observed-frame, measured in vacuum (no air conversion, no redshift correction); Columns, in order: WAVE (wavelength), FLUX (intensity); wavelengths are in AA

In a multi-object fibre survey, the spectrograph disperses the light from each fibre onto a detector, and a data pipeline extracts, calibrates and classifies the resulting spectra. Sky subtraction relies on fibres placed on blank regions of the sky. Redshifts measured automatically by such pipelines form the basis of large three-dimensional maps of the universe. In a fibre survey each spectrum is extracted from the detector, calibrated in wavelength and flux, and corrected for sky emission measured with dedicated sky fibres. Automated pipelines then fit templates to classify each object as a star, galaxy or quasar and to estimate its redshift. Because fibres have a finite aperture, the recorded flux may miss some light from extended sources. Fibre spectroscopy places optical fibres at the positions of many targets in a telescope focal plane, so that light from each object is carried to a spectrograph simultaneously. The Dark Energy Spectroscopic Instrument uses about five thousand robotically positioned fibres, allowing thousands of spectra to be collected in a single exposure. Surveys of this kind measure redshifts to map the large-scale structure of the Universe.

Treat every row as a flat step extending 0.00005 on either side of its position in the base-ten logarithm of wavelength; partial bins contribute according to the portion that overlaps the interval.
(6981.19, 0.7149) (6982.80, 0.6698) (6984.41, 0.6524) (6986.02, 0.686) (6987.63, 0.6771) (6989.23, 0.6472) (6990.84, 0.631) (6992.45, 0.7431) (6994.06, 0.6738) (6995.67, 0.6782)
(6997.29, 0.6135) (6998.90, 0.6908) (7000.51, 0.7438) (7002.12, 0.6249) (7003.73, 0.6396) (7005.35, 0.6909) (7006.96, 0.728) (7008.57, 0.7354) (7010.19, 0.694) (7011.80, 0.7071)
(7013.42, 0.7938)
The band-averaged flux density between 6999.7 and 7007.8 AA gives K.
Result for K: 0.686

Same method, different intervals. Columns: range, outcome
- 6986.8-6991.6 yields 0.653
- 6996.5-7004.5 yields 0.663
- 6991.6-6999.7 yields 0.679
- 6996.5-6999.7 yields 0.653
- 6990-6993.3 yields 0.686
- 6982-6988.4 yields 0.671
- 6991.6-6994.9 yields 0.707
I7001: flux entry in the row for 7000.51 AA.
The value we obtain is 0.7438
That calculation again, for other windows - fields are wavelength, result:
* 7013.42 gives 0.7938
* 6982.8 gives 0.6698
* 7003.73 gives 0.6396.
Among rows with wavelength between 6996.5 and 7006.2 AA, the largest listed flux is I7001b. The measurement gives 0.7438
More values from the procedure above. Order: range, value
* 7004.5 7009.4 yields 0.7354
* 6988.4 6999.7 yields 0.7431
